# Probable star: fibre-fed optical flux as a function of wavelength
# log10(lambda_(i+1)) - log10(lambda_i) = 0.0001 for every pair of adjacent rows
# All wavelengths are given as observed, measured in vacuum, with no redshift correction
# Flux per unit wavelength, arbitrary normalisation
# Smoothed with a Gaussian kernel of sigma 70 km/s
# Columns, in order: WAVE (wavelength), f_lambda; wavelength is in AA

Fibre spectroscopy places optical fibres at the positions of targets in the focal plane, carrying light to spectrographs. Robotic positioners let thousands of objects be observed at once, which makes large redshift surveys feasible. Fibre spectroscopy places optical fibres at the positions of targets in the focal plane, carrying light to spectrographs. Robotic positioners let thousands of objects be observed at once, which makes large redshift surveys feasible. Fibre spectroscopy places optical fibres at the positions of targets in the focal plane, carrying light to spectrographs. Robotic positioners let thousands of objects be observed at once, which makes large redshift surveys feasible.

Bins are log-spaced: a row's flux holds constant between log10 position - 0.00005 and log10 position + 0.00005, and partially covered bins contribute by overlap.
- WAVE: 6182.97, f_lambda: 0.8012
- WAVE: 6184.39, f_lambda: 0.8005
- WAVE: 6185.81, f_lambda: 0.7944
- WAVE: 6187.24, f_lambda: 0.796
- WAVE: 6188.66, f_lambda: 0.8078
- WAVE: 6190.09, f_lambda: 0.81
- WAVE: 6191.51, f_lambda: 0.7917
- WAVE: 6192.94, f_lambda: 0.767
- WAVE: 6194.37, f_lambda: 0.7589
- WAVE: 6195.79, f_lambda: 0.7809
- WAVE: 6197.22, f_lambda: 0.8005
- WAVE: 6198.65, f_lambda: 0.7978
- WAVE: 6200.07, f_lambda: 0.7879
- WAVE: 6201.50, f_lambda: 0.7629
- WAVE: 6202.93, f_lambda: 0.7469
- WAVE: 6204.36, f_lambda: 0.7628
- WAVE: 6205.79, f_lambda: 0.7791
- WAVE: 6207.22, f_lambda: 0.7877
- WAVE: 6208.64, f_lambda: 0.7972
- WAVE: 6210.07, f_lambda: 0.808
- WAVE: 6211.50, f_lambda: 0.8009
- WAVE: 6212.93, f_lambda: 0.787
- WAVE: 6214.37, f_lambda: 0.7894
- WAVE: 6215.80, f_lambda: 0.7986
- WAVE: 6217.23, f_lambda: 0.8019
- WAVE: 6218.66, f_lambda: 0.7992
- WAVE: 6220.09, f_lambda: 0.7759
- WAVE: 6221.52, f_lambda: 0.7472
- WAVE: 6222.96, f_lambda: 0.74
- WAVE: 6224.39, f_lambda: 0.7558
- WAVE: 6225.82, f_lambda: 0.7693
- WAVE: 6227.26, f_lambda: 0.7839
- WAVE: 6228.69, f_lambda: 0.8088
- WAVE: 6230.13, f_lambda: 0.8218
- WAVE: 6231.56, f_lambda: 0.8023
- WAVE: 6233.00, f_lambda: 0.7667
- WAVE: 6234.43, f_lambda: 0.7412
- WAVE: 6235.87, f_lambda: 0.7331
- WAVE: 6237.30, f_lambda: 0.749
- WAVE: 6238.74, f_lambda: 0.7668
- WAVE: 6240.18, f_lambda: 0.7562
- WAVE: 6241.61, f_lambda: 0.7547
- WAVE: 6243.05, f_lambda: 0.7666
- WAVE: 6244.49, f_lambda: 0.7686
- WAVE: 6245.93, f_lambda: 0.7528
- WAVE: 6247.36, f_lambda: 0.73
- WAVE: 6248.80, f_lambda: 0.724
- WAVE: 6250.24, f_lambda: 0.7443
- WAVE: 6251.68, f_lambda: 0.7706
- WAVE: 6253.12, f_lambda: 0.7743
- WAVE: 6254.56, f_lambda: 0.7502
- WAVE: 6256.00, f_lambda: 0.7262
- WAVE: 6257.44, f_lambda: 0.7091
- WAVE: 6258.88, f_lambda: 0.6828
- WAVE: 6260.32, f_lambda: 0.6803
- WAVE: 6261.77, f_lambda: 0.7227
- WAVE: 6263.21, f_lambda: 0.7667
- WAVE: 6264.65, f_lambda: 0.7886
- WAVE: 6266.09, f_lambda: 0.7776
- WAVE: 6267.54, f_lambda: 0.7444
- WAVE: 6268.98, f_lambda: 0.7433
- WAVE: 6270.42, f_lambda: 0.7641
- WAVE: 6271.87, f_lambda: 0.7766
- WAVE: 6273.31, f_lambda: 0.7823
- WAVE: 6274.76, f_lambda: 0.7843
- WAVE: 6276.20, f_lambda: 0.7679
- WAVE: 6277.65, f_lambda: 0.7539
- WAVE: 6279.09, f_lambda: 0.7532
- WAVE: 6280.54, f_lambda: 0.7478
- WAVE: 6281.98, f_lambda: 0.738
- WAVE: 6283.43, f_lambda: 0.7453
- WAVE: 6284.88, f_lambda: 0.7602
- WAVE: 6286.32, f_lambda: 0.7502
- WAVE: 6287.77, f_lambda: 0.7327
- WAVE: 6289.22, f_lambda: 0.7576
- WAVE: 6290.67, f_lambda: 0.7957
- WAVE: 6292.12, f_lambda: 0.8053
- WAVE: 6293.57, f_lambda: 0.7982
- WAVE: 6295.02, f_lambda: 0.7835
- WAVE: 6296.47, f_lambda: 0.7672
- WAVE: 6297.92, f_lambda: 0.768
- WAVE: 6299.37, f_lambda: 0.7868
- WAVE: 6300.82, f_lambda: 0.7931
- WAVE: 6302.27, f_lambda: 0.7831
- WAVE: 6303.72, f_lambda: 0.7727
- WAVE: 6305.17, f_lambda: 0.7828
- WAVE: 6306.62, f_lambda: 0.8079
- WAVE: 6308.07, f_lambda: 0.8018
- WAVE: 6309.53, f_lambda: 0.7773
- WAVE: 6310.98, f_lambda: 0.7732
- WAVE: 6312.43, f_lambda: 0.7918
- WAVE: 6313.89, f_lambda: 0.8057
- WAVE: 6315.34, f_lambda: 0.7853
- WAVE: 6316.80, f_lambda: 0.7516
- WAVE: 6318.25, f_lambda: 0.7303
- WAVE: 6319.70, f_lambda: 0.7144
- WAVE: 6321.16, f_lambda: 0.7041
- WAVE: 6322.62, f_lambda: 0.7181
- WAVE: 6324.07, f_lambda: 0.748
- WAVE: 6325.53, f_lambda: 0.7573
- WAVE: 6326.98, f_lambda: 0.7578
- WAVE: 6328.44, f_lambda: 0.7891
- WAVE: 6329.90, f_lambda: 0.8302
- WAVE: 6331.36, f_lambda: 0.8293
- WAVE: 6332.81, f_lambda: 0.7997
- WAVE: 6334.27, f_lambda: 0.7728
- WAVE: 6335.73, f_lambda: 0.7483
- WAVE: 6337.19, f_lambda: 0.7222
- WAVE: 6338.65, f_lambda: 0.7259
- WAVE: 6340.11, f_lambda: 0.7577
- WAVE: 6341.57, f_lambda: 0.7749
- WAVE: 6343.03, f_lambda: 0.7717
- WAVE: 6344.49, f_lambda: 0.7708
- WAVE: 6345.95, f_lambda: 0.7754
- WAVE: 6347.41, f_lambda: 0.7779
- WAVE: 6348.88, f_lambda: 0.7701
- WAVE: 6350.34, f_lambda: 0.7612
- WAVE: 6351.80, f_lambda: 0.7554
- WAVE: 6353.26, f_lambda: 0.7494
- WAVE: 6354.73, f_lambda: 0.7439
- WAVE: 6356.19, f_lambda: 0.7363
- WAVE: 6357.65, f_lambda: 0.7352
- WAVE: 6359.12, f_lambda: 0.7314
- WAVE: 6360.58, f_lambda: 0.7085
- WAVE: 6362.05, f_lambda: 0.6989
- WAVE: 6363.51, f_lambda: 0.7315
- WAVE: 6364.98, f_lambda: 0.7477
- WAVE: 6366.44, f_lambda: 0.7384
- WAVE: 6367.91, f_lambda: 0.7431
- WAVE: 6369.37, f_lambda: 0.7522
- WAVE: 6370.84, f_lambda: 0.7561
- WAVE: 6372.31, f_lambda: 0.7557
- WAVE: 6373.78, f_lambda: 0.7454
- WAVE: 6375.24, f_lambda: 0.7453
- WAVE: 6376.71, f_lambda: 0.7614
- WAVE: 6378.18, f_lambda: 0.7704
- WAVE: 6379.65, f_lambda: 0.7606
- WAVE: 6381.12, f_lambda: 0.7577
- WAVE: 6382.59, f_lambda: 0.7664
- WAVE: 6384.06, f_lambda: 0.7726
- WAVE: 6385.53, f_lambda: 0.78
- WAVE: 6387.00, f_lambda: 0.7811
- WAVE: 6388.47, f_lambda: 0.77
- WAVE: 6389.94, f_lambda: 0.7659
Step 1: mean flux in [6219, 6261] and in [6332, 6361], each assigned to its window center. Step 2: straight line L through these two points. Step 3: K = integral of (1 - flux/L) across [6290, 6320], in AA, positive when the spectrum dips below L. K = -1.0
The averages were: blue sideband 0.754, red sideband 0.755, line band 0.781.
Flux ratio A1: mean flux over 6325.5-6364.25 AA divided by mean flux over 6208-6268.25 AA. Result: 0.99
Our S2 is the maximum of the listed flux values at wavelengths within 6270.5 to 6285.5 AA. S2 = 0.7843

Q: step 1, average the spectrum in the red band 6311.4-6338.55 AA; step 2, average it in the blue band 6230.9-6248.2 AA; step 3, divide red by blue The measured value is 1.0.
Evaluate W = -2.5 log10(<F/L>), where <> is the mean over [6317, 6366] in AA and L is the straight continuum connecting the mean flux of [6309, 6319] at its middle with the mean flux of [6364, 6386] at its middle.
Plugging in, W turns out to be 0.019 mag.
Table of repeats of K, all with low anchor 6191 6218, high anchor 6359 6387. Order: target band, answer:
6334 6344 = 0.1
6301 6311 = -0.3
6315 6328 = 0.3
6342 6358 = -0.1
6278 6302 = 0.0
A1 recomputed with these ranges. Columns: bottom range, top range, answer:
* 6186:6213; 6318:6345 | 0.97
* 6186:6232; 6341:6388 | 0.96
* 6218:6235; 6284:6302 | 1.00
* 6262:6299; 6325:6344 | 1.01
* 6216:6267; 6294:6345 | 1.02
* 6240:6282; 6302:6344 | 1.02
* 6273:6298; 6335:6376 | 0.98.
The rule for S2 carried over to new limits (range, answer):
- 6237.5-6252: 0.7706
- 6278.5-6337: 0.8302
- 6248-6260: 0.7743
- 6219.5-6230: 0.8088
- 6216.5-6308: 0.8218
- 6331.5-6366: 0.7997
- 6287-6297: 0.8053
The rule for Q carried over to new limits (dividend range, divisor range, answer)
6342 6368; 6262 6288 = 0.98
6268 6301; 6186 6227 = 0.98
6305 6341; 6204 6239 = 0.98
